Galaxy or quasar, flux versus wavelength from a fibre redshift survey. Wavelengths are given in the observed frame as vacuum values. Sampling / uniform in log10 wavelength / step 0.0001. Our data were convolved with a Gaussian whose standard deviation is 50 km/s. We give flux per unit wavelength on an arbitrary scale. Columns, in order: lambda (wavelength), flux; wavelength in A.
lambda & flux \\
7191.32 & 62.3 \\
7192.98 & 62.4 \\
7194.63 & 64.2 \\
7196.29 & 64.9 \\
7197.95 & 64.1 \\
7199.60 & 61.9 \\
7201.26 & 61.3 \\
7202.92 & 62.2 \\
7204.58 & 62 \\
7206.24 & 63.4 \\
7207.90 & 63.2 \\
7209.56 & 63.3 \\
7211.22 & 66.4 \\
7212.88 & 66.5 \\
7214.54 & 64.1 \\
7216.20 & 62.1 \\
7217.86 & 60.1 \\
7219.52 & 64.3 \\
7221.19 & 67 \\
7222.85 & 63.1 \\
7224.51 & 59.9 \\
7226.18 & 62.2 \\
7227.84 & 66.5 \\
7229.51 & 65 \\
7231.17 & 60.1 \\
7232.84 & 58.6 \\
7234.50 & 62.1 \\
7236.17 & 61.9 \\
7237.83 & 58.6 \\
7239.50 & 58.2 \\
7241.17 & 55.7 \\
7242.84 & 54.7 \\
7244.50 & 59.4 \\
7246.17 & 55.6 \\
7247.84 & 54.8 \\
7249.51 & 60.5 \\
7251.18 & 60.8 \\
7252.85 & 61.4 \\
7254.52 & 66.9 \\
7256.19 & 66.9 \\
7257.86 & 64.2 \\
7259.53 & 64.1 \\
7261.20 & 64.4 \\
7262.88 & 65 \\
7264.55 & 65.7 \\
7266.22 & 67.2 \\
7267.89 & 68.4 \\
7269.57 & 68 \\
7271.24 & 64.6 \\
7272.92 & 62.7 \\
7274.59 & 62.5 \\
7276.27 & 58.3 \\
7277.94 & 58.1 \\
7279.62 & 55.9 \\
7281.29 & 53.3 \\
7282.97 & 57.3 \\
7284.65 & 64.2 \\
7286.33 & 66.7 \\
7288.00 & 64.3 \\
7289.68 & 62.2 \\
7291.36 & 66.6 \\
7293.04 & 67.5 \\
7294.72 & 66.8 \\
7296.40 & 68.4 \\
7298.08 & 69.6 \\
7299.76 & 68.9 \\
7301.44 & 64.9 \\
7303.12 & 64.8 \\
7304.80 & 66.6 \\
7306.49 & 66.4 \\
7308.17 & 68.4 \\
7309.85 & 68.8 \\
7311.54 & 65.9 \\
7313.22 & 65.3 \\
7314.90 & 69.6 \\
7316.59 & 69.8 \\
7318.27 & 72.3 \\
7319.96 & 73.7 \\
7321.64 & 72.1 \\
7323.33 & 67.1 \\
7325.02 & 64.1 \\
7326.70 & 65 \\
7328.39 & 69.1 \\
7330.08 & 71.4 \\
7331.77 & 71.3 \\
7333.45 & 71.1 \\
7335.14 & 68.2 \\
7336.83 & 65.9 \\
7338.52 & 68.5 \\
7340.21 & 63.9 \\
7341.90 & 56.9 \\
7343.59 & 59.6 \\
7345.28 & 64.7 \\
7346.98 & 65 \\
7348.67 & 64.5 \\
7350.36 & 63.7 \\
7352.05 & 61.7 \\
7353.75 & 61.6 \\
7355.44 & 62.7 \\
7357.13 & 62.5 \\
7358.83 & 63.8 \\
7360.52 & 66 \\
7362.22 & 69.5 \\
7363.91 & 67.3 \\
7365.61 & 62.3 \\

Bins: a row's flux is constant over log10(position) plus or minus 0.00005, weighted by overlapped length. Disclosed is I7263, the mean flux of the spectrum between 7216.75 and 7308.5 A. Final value 62.9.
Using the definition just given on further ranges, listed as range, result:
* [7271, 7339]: 66.1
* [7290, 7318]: 67.4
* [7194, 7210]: 63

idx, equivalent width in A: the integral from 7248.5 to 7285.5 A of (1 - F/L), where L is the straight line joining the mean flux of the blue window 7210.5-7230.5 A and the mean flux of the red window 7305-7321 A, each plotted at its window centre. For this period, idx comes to 2.04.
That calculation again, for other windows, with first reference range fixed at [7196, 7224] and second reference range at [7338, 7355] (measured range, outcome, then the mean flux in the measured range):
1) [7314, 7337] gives -2.36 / 69.4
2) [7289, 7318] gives -1.91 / 67.2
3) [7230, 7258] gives 1.48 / 60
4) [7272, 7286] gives 0.85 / 59.3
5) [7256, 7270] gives -0.59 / 65.9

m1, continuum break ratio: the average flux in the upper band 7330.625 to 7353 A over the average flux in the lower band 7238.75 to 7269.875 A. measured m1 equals 1.0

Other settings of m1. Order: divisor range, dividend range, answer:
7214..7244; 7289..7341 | 1.11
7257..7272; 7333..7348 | 0.98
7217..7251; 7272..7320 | 1.08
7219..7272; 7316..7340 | 1.11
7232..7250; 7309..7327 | 1.18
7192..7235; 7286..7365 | 1.05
